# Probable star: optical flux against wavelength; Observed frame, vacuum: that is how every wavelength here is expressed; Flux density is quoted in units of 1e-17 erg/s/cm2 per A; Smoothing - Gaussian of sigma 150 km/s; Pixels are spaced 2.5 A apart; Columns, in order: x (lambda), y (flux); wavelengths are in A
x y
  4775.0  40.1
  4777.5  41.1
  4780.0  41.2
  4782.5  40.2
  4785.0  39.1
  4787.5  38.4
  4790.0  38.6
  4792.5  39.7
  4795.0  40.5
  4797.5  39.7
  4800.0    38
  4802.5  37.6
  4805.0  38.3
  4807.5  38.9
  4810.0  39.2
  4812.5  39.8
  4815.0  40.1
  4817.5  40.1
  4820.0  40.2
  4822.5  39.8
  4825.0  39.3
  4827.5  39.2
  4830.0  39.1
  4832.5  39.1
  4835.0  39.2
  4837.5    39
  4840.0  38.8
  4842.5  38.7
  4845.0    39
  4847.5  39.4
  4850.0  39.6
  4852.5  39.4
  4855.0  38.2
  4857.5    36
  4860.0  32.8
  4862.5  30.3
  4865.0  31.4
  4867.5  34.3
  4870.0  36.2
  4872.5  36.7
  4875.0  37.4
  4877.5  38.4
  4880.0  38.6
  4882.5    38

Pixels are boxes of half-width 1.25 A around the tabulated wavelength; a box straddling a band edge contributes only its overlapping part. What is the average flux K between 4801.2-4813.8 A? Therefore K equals 38.8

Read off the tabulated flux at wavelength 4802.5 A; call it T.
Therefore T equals 37.6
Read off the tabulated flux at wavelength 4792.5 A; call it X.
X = 39.7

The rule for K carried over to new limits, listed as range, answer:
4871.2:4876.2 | 37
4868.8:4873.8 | 36.5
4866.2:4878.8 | 36.6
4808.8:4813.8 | 39.5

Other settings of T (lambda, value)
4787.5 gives 38.4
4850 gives 39.6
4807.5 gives 38.9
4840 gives 38.8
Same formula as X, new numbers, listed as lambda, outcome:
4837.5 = 39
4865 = 31.4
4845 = 39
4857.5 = 36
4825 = 39.3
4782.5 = 40.2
